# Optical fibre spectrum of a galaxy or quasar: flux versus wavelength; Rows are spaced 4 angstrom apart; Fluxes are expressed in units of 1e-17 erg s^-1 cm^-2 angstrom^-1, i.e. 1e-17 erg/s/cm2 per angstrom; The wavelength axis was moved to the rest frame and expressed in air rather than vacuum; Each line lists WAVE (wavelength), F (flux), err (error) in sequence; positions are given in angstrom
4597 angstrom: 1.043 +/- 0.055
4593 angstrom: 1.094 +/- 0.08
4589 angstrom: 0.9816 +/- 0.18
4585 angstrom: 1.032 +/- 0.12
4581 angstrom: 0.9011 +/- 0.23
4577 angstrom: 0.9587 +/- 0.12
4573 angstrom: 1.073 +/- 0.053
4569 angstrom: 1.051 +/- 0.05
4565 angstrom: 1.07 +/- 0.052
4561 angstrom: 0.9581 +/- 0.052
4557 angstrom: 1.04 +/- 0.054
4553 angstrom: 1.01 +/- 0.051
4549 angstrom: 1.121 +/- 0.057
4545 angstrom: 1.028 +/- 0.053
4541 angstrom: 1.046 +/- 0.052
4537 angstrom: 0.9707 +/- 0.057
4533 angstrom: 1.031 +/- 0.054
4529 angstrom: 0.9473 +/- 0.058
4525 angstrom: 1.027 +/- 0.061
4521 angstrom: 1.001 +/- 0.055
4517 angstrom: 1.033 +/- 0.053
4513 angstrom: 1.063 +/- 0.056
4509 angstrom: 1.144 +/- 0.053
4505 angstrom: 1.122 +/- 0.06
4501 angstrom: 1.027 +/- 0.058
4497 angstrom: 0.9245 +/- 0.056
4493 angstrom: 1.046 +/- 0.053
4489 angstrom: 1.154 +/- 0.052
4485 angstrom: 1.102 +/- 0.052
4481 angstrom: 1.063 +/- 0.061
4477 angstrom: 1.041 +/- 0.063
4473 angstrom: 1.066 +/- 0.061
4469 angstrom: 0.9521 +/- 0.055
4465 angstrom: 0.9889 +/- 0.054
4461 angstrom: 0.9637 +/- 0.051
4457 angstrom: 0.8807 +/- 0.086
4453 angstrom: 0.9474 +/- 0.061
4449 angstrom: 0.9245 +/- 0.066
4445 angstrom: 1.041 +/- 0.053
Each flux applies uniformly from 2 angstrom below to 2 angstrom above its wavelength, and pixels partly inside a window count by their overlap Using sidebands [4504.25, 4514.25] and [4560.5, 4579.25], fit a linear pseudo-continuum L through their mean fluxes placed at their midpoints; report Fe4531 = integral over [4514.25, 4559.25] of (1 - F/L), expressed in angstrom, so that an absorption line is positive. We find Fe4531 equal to 2.0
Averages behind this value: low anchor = 1.11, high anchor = 1.03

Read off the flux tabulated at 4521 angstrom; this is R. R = 1.001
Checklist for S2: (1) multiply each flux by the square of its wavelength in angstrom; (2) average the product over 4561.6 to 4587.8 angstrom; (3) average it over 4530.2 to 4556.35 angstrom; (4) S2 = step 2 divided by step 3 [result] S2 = 0.99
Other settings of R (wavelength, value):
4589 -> 0.9816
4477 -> 1.041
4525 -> 1.027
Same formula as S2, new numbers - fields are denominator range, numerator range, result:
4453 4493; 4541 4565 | 1.05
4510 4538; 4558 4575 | 1.04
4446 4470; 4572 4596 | 1.12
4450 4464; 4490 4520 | 1.15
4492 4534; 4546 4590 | 1.01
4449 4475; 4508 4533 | 1.10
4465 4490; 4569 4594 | 1.00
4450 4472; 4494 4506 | 1.09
